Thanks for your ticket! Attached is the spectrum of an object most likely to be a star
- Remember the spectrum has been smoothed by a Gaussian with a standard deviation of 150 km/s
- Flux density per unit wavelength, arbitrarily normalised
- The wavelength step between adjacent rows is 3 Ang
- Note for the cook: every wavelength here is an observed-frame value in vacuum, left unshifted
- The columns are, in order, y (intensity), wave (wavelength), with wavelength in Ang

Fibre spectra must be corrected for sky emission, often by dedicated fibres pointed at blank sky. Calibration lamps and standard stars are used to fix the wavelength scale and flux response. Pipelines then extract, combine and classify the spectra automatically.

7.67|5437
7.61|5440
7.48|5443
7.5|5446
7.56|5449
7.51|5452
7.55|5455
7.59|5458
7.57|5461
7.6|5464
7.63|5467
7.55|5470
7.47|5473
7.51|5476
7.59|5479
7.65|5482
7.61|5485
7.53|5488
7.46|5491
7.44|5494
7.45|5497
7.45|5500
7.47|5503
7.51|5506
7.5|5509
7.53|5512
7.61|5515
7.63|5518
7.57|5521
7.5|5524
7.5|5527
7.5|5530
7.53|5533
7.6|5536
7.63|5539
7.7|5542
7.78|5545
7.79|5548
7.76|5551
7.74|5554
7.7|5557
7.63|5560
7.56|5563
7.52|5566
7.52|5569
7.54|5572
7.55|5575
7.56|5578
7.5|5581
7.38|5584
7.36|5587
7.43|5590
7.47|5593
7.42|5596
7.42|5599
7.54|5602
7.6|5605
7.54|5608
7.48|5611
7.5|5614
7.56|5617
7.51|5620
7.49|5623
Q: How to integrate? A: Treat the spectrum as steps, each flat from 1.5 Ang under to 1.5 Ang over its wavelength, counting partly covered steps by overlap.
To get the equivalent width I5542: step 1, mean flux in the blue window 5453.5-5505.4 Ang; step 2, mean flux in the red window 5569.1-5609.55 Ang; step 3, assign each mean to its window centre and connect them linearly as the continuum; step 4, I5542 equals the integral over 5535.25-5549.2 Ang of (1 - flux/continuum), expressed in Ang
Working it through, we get -0.4 Ang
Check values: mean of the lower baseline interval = 7.54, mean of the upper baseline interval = 7.49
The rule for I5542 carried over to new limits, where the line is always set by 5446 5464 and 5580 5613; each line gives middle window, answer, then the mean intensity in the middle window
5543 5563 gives -0.60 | 7.72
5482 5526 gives 0.01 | 7.52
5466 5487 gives -0.08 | 7.57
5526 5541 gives -0.10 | 7.56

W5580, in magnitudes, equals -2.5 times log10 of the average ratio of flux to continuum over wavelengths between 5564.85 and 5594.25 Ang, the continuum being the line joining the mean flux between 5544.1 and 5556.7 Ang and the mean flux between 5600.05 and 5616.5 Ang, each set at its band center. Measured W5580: 0.02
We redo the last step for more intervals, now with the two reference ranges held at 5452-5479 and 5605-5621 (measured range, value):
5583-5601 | 0.016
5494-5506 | 0.013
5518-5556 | -0.013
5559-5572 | -0.002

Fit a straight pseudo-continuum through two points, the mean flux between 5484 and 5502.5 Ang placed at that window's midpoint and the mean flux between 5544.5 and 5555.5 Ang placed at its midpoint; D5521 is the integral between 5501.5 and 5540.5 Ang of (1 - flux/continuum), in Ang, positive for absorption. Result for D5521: 0.4 Ang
